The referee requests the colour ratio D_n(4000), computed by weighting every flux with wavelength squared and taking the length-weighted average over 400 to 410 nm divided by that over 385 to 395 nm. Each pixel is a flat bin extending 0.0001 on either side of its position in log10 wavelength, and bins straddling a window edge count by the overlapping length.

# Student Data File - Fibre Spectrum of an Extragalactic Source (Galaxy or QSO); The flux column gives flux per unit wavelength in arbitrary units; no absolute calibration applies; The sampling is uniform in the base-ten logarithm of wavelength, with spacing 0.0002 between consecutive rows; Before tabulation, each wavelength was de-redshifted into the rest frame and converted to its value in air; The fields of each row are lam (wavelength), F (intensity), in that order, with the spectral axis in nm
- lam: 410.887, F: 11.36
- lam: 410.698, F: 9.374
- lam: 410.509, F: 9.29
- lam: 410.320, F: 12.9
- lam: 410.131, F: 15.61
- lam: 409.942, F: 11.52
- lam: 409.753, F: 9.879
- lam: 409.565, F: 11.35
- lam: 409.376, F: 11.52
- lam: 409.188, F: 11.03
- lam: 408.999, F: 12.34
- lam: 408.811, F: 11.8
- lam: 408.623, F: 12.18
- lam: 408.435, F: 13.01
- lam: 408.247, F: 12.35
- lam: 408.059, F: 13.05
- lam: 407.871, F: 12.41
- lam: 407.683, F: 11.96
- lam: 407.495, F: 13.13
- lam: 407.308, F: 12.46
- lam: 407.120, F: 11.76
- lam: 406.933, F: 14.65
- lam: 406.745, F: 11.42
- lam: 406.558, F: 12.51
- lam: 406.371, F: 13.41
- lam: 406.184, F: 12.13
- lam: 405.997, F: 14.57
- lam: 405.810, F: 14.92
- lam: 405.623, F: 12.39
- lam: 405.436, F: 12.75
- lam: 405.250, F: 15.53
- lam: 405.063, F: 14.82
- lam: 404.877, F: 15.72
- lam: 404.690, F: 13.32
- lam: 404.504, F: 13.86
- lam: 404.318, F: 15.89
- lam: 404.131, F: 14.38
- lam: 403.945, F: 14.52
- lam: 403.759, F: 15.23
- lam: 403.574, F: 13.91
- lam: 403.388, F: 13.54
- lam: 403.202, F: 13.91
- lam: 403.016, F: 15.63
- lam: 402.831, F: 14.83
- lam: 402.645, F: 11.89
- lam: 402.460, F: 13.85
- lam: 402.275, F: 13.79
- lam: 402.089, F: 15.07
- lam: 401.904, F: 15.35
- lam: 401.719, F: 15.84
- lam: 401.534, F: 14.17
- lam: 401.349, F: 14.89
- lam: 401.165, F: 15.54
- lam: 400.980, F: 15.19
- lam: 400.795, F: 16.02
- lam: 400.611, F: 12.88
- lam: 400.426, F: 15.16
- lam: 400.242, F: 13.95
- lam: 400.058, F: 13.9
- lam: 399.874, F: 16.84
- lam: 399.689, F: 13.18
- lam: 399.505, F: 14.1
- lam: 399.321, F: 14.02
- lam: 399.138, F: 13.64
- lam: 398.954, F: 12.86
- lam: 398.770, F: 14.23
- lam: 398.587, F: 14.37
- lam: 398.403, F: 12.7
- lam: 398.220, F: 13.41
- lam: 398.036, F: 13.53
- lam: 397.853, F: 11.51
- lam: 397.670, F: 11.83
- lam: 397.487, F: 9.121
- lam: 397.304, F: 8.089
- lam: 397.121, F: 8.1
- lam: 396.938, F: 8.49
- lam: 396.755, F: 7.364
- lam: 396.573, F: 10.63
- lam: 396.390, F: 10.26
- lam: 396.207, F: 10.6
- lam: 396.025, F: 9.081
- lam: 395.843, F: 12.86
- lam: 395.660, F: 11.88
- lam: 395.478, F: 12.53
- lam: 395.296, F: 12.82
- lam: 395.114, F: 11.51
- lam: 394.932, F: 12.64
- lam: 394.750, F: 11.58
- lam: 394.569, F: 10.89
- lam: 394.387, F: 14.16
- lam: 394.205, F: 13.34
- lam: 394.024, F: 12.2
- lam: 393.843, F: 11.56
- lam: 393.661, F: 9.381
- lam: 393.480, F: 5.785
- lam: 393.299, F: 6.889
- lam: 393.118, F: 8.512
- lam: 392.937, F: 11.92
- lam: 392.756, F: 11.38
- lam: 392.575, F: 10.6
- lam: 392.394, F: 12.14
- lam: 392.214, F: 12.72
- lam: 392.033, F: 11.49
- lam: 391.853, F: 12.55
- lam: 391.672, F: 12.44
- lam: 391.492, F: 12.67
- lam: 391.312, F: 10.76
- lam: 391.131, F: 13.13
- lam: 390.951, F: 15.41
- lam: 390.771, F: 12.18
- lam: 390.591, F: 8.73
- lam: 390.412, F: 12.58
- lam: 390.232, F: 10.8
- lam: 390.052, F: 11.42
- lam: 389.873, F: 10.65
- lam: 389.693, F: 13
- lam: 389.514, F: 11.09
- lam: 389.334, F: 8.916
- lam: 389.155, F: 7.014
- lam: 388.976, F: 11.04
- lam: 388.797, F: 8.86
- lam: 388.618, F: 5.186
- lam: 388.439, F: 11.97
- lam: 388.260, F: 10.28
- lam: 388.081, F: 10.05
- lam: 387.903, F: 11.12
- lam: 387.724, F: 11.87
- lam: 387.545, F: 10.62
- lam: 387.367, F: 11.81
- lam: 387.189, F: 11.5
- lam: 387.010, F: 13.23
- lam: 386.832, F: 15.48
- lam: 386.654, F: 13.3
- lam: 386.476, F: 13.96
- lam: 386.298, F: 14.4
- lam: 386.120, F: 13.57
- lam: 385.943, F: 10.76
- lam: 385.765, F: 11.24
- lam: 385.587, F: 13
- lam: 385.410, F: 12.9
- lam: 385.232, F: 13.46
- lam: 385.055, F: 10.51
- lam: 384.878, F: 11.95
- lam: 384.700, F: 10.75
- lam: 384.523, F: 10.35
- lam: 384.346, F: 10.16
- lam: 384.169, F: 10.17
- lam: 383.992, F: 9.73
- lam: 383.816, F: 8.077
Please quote 1.28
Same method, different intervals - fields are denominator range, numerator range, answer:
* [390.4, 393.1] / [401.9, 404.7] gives 1.27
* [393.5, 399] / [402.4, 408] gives 1.26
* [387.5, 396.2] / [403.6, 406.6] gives 1.36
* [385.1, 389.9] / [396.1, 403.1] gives 1.21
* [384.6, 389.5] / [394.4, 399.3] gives 1.06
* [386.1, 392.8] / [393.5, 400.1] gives 1.06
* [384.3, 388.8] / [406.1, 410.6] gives 1.17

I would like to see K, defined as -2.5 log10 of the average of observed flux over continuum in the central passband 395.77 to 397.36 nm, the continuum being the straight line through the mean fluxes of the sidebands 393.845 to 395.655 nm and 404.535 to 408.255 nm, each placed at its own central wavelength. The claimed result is 0.30 mag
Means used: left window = 12.3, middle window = 9.49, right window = 13.3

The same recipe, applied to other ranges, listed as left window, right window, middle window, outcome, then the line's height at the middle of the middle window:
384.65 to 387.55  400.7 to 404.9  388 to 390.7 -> 0.270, 13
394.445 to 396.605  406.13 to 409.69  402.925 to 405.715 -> -0.187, 12.1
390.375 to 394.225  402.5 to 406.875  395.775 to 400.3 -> 0.053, 12.5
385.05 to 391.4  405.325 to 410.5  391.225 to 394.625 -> 0.062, 11.8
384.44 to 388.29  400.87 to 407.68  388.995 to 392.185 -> 0.100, 12.6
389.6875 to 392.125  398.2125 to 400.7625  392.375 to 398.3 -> 0.204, 13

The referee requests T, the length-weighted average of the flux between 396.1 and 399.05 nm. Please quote 11.1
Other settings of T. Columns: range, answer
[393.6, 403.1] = 12.8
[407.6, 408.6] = 12.5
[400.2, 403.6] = 14.5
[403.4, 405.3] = 14.6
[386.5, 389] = 11.2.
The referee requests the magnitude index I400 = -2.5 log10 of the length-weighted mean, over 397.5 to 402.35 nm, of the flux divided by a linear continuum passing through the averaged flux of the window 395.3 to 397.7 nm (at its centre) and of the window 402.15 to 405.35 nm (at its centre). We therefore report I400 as -0.16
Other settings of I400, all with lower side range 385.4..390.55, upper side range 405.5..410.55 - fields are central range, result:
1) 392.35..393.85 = 0.21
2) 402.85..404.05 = -0.19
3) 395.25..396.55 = 0.04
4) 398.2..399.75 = -0.14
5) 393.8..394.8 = -0.06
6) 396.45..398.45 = 0.15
